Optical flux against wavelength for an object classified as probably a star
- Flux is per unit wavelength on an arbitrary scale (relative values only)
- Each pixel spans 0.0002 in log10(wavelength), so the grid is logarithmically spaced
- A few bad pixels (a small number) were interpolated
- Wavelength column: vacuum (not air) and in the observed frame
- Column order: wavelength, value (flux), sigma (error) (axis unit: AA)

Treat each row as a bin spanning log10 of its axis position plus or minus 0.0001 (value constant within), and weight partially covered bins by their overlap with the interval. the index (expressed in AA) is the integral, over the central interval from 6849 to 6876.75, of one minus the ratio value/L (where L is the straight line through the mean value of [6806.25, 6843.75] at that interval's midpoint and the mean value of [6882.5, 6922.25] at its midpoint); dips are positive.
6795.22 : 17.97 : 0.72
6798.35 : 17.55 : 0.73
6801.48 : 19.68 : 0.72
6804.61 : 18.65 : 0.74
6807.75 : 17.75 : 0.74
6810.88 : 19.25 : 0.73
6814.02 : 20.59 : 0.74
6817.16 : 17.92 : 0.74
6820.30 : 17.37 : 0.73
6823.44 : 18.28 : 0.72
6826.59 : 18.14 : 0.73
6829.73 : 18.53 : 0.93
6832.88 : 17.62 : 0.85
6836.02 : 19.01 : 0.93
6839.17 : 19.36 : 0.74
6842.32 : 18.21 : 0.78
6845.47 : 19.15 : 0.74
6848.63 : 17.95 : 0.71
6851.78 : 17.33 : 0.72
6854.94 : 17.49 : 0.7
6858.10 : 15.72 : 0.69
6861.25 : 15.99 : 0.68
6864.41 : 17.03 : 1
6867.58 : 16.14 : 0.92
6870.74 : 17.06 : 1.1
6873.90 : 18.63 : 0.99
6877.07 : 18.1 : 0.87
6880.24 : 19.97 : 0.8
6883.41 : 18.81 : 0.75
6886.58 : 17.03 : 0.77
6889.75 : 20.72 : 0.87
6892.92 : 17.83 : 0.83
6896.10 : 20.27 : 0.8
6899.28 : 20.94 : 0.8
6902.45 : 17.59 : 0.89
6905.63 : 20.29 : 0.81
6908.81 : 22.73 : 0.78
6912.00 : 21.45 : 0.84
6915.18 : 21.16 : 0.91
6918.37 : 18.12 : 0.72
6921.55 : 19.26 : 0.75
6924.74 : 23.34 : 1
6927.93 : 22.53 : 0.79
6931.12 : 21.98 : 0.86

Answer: 3.0 AA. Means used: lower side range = 18.5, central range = 17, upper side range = 19.7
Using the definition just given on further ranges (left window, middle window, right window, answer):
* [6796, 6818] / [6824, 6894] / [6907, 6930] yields 6.72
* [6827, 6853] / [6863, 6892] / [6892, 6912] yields 1.92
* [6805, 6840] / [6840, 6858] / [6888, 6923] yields 1.04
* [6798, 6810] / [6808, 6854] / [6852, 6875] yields -1.72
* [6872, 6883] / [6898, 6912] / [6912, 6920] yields -0.58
